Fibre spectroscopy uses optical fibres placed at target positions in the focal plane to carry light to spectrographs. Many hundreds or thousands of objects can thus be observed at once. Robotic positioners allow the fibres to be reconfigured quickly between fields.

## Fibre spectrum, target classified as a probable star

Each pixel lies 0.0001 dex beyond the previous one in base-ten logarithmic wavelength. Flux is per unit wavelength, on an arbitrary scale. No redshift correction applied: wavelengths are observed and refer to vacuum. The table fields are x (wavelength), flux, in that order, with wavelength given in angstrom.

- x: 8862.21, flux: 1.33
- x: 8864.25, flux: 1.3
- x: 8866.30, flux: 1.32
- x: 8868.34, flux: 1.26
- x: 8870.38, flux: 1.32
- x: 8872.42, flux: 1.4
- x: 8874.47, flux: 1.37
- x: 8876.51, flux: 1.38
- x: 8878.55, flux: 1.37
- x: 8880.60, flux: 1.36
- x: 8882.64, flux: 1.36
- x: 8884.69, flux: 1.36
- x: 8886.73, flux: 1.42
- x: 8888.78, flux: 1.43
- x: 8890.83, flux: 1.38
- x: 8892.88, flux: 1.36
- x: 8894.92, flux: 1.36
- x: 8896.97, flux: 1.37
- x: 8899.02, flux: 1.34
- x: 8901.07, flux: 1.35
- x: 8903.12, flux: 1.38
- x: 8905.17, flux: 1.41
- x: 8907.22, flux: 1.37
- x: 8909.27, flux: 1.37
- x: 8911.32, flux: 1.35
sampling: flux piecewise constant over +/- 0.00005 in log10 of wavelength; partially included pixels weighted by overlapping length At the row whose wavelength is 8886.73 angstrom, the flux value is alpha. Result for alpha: 1.42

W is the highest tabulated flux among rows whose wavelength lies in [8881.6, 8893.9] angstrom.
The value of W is 1.43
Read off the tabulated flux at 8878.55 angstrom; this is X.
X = 1.37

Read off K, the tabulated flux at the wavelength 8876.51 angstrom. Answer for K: 1.38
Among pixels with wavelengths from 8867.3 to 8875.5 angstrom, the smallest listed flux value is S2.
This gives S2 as 1.26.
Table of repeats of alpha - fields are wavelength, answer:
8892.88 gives 1.36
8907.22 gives 1.37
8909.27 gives 1.37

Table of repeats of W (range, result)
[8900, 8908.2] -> 1.41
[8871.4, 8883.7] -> 1.4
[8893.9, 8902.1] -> 1.37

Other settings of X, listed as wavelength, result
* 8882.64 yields 1.36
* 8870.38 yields 1.32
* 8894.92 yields 1.36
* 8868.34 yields 1.26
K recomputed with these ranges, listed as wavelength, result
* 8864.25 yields 1.3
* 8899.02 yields 1.34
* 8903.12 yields 1.38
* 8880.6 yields 1.36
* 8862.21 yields 1.33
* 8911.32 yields 1.35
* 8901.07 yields 1.35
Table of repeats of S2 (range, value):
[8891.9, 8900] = 1.34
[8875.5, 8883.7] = 1.36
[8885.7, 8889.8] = 1.42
